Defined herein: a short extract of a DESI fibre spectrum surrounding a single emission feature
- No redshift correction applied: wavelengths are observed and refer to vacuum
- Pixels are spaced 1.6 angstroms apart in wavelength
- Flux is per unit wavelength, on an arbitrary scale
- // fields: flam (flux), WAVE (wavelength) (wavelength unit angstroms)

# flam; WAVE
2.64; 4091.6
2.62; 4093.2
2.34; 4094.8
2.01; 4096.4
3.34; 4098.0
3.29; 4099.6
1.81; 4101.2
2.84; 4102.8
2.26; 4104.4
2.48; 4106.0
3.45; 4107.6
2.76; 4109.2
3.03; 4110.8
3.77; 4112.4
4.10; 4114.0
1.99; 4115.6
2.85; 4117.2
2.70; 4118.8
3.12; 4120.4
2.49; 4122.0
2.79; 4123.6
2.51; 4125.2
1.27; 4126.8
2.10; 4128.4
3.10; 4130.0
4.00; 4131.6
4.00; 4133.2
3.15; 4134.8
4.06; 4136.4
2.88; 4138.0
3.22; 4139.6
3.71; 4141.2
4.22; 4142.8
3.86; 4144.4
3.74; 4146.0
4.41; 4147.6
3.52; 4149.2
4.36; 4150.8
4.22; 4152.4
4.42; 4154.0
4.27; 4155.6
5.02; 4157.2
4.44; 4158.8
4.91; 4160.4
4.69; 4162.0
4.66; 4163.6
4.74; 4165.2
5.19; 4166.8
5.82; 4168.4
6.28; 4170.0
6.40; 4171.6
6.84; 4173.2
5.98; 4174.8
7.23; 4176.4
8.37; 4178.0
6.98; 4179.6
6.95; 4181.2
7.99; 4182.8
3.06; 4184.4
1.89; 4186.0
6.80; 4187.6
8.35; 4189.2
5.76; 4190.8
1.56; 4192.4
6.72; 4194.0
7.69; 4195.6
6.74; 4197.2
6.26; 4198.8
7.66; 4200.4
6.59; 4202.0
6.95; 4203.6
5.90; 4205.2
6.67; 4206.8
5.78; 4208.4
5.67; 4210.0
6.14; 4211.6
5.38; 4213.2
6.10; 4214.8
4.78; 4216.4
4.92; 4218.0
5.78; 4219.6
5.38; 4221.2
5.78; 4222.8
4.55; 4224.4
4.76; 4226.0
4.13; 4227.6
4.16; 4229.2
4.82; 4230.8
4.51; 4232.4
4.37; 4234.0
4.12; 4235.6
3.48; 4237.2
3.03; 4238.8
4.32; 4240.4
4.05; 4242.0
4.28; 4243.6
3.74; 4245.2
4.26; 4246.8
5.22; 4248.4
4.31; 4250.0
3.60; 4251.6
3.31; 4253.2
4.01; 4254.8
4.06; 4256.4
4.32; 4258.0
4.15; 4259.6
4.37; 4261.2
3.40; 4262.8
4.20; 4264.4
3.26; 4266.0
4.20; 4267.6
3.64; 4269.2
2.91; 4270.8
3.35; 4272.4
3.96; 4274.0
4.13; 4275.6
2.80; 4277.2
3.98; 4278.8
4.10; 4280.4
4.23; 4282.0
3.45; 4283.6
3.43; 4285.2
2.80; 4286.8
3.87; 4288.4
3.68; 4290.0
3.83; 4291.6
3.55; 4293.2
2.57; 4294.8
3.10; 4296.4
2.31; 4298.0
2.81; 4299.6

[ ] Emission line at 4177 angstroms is C IV 1549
